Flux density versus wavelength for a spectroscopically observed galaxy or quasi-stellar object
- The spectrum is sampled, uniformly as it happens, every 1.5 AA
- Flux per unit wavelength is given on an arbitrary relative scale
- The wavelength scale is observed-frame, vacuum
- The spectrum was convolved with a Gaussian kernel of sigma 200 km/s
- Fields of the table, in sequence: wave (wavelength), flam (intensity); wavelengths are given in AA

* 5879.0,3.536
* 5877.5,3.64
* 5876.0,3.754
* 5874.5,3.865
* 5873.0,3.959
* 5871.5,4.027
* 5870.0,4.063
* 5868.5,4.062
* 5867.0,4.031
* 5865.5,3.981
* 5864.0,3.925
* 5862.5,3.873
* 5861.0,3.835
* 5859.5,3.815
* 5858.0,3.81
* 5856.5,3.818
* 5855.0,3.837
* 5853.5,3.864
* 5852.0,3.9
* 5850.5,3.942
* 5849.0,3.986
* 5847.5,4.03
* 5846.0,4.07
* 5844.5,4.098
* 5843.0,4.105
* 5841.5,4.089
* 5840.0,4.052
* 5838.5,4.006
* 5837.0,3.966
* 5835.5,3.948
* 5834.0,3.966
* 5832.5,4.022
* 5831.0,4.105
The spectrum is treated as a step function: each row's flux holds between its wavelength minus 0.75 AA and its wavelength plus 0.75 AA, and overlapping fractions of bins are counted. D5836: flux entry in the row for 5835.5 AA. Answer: 3.948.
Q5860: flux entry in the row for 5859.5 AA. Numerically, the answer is 3.815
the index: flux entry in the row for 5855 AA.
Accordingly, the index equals 3.837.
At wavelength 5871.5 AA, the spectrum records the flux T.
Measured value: 4.027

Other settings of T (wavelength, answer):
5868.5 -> 4.062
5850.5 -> 3.942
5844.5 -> 4.098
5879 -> 3.536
